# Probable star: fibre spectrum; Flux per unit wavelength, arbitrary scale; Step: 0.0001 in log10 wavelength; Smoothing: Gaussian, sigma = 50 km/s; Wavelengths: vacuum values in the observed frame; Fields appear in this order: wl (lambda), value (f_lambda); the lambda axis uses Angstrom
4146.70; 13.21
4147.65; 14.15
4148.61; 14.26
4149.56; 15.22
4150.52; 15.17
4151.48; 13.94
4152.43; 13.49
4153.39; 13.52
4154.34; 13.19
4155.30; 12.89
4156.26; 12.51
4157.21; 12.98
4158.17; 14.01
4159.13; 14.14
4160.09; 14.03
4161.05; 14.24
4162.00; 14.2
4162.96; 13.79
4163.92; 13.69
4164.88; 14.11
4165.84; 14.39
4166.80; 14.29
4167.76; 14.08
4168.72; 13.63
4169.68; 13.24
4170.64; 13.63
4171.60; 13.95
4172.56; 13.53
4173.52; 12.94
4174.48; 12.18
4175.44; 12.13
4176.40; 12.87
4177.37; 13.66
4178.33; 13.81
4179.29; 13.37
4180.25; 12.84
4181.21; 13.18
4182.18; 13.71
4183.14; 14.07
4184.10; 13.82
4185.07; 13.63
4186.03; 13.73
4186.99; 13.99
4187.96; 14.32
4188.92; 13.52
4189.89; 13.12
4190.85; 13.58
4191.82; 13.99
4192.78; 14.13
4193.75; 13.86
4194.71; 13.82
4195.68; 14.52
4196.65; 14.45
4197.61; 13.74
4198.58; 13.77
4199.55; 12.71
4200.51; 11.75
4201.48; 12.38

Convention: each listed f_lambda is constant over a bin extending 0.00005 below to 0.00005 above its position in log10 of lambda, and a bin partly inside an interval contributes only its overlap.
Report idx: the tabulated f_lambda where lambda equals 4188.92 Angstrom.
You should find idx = 13.52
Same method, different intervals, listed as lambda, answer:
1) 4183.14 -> 14.07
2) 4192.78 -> 14.13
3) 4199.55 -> 12.71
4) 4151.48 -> 13.94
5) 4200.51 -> 11.75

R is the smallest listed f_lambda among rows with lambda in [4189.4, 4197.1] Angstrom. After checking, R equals 13.12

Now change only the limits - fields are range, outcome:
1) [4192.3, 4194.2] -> 13.86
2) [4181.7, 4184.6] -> 13.71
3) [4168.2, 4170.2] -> 13.24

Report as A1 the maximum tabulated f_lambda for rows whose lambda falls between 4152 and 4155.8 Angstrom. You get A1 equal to 13.52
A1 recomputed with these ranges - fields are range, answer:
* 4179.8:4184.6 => 14.07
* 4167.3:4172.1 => 14.08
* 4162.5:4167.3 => 14.39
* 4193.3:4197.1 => 14.52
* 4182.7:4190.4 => 14.32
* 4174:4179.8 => 13.81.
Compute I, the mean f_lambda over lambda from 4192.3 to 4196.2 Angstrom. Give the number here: 14.1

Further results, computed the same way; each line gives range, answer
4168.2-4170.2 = 13.5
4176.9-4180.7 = 13.4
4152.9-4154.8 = 13.4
